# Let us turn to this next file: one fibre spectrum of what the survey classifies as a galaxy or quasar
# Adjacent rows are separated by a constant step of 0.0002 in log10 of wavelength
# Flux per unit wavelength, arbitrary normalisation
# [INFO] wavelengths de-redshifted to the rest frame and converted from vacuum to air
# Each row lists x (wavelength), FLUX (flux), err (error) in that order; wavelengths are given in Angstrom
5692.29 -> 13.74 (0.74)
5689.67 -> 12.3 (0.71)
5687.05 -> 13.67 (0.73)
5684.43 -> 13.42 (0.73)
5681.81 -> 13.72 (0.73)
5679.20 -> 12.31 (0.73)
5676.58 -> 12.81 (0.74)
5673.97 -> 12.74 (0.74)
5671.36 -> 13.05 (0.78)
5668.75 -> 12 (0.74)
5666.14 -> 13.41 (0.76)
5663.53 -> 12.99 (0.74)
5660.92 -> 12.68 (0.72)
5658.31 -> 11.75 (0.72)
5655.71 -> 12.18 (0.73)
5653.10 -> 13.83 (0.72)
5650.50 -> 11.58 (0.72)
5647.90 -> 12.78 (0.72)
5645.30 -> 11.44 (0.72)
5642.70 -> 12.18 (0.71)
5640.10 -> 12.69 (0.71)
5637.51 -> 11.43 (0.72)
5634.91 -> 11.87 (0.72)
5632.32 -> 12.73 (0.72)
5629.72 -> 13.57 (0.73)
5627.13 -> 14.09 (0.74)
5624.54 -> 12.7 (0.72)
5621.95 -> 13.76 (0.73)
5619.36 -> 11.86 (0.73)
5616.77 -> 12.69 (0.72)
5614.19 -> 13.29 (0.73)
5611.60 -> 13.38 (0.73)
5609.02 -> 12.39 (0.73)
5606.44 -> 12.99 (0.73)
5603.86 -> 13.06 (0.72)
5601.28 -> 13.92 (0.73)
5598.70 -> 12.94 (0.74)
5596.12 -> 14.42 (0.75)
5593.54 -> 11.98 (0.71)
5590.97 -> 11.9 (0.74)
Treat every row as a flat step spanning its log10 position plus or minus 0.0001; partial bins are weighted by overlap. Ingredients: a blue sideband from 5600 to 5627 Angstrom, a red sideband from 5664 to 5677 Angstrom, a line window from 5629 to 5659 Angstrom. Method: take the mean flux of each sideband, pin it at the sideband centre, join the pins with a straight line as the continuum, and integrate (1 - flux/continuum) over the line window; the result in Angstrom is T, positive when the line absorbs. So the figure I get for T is 1.4 Angstrom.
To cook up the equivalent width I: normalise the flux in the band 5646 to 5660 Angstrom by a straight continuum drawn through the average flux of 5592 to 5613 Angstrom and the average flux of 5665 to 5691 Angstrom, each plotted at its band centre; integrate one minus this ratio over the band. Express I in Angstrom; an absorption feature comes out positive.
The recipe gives 0.7 Angstrom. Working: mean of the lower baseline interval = 13.1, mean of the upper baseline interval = 12.9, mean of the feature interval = 12.4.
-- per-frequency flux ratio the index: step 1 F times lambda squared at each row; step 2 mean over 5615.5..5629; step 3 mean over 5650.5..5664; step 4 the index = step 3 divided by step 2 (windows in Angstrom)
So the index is 1.0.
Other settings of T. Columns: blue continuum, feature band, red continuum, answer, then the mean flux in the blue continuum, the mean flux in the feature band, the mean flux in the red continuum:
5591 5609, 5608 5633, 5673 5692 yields 0.0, 13.1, 13.1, 13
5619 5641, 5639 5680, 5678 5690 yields 1.4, 12.8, 12.5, 13.2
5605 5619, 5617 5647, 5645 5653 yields 0.0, 12.9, 12.6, 12.3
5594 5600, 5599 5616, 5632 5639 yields -0.2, 13.4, 13.1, 11.9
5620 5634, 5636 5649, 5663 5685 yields 1.0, 13.3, 12.1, 12.9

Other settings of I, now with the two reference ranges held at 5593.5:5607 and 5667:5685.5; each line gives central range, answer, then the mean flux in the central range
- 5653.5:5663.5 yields 0.41 Angstrom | 12.4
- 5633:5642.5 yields 0.76 Angstrom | 12.1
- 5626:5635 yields -0.03 Angstrom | 13.2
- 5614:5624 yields 0.29 Angstrom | 12.8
